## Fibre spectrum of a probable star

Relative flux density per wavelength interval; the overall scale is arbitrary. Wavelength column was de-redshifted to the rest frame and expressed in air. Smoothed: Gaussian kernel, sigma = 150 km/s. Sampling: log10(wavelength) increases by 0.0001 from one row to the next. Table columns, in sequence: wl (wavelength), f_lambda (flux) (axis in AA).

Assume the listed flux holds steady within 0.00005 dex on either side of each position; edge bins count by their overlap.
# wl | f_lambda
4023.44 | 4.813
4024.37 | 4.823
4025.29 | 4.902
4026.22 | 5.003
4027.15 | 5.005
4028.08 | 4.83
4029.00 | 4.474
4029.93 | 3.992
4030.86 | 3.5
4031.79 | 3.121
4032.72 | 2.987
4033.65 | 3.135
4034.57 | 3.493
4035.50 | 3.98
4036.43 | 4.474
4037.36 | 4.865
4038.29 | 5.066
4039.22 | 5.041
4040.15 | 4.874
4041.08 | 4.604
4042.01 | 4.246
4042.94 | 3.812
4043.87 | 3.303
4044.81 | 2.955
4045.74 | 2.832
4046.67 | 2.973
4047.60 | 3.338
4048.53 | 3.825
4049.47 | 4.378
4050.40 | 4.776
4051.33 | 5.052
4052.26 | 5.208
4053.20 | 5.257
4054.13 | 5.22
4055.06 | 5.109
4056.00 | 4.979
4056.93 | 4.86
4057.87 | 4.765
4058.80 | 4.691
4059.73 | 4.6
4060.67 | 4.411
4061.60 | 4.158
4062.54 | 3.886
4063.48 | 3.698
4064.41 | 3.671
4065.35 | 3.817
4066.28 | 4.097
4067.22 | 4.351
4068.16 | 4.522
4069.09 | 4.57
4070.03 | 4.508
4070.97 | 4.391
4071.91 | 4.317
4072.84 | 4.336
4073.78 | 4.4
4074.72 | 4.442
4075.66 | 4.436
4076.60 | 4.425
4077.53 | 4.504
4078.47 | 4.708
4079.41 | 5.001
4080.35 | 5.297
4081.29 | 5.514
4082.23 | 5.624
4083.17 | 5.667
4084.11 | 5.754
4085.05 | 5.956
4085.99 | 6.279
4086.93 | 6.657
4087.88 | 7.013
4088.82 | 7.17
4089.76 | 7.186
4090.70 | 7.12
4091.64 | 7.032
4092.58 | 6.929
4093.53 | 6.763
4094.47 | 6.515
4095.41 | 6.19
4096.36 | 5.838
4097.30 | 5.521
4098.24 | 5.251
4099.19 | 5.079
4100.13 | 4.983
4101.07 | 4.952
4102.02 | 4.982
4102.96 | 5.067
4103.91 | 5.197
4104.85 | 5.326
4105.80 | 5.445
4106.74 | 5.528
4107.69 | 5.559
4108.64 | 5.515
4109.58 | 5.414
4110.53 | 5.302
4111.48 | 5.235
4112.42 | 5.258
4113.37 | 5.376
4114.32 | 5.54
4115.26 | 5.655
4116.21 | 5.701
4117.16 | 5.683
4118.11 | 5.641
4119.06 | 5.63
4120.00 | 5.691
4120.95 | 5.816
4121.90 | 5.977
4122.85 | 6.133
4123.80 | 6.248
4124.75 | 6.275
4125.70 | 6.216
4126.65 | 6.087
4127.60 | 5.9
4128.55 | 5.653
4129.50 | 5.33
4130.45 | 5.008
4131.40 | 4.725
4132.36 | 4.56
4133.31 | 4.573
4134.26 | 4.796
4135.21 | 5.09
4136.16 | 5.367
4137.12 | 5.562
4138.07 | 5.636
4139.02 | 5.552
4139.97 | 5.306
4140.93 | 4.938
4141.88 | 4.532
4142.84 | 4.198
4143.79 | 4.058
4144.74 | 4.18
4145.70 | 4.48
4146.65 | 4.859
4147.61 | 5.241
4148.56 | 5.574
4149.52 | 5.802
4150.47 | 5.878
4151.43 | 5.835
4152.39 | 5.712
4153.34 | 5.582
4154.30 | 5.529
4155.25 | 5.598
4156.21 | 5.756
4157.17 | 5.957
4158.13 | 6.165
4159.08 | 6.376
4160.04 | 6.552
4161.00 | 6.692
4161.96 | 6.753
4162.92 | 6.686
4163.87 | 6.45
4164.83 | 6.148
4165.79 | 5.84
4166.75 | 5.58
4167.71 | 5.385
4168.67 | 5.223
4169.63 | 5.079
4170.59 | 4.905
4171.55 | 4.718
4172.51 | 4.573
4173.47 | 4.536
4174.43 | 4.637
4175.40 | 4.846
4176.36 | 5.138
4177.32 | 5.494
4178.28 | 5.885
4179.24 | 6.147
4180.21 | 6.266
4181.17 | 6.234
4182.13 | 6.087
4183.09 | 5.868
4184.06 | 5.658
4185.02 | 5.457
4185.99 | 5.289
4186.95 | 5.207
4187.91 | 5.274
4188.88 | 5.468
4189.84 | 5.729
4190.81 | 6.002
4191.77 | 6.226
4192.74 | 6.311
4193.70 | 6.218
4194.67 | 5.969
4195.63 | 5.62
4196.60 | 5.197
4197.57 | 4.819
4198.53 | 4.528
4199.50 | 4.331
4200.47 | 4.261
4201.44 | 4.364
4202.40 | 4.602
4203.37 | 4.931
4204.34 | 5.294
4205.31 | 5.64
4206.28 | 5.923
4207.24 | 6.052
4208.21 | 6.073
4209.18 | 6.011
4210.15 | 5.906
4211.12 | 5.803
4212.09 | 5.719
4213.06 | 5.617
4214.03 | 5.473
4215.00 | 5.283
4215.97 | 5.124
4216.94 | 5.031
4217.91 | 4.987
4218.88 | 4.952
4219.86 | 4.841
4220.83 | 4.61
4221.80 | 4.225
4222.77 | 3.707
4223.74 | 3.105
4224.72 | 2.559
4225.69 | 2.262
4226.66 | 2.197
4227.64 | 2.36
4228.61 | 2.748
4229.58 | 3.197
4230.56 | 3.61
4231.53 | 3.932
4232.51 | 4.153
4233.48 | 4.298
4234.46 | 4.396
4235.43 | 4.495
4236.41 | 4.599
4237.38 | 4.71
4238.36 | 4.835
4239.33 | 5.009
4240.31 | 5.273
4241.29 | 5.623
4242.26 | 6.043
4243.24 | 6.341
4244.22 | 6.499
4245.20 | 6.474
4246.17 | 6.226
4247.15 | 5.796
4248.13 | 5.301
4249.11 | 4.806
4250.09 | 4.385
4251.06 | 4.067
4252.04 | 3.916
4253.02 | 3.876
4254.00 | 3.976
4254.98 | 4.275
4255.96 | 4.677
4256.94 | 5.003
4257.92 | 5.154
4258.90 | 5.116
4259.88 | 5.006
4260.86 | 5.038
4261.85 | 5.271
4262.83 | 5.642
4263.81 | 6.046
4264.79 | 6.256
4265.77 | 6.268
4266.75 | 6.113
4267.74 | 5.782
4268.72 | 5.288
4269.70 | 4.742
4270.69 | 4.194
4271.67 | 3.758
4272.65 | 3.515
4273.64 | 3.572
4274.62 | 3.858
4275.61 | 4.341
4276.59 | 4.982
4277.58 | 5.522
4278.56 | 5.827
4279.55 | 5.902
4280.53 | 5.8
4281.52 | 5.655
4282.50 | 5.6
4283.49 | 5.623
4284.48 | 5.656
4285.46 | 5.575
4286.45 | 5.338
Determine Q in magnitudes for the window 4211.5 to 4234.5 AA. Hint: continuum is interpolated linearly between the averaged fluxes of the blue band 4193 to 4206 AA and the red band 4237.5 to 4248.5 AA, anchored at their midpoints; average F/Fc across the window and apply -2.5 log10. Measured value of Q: 0.30 mag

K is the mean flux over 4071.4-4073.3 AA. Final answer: 4.34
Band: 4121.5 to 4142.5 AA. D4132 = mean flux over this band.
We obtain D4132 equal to 5.42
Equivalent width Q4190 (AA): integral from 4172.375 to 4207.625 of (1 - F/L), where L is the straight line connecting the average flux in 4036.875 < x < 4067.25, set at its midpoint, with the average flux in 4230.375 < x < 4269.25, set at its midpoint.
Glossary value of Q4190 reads -4.0 AA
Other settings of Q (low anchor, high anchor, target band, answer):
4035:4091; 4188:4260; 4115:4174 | -0.145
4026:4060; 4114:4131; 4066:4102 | -0.079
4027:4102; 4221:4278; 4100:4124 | -0.155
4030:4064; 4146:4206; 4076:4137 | -0.173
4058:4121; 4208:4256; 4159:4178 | -0.129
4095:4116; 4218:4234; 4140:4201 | -0.241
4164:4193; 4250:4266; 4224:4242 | 0.287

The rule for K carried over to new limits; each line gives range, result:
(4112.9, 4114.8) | 5.47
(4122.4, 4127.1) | 6.19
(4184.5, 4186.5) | 5.38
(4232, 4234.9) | 4.27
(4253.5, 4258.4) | 4.61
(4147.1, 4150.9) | 5.62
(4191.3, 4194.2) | 6.24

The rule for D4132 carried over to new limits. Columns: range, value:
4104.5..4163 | 5.51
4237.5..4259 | 5.11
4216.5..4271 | 4.7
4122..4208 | 5.47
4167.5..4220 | 5.39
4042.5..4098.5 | 4.97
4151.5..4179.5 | 5.65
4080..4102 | 6.08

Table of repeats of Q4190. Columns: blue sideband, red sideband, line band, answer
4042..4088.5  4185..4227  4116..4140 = -3.6 AA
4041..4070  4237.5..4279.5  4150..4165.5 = -4.7 AA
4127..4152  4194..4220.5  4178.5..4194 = -1.8 AA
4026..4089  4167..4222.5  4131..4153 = -0.1 AA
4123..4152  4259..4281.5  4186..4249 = 2.7 AA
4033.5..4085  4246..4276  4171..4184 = -2.0 AA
